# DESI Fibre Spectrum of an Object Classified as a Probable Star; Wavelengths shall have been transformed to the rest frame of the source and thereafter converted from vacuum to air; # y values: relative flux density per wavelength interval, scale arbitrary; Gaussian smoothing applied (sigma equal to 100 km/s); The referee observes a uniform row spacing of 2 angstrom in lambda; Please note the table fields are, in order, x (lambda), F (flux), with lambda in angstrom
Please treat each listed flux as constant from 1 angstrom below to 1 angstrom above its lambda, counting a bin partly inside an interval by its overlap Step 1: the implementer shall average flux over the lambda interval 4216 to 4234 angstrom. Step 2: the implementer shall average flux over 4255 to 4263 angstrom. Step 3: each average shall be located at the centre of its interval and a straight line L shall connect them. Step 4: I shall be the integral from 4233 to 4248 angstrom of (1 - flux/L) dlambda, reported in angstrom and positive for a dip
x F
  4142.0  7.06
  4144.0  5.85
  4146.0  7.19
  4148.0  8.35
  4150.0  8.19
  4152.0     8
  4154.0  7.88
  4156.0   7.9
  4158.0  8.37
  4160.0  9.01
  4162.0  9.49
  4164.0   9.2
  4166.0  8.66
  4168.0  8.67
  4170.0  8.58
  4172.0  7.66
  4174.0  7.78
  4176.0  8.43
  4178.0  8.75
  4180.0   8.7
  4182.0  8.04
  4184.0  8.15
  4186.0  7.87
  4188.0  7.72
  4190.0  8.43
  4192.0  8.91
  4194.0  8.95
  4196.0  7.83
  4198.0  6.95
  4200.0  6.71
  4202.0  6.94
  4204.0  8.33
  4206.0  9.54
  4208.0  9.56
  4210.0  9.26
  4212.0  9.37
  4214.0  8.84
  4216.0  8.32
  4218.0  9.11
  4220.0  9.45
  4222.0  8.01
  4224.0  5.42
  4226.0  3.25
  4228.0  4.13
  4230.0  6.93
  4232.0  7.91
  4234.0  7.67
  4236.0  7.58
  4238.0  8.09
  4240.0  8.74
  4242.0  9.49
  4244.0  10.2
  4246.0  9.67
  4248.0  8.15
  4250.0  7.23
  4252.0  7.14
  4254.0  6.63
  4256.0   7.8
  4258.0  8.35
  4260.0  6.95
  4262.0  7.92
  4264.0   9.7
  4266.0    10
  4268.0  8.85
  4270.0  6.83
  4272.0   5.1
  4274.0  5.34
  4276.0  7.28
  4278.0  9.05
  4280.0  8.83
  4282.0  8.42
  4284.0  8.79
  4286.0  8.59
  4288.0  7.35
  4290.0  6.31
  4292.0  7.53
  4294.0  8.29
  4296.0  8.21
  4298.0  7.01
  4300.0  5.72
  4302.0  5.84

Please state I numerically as -2.9 angstrom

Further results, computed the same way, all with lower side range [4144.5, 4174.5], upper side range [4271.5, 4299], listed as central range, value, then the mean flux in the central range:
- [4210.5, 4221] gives -1.4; 9.03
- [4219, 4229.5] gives 2.5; 6.09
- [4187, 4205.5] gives 0.4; 7.91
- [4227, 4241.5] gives 1.0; 7.37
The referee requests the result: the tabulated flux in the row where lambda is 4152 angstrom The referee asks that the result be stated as 8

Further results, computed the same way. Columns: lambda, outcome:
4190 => 8.43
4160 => 9.01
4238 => 8.09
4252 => 7.14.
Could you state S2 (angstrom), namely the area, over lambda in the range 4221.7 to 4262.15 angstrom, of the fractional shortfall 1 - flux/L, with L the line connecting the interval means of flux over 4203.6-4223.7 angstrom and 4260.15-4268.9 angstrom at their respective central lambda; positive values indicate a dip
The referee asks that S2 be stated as 6.5 angstrom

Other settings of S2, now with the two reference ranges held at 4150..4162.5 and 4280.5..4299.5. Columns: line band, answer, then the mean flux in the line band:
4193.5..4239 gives 2.2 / 7.73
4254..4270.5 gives -0.7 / 8.24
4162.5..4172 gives -0.4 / 8.7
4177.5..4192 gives 0.0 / 8.27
